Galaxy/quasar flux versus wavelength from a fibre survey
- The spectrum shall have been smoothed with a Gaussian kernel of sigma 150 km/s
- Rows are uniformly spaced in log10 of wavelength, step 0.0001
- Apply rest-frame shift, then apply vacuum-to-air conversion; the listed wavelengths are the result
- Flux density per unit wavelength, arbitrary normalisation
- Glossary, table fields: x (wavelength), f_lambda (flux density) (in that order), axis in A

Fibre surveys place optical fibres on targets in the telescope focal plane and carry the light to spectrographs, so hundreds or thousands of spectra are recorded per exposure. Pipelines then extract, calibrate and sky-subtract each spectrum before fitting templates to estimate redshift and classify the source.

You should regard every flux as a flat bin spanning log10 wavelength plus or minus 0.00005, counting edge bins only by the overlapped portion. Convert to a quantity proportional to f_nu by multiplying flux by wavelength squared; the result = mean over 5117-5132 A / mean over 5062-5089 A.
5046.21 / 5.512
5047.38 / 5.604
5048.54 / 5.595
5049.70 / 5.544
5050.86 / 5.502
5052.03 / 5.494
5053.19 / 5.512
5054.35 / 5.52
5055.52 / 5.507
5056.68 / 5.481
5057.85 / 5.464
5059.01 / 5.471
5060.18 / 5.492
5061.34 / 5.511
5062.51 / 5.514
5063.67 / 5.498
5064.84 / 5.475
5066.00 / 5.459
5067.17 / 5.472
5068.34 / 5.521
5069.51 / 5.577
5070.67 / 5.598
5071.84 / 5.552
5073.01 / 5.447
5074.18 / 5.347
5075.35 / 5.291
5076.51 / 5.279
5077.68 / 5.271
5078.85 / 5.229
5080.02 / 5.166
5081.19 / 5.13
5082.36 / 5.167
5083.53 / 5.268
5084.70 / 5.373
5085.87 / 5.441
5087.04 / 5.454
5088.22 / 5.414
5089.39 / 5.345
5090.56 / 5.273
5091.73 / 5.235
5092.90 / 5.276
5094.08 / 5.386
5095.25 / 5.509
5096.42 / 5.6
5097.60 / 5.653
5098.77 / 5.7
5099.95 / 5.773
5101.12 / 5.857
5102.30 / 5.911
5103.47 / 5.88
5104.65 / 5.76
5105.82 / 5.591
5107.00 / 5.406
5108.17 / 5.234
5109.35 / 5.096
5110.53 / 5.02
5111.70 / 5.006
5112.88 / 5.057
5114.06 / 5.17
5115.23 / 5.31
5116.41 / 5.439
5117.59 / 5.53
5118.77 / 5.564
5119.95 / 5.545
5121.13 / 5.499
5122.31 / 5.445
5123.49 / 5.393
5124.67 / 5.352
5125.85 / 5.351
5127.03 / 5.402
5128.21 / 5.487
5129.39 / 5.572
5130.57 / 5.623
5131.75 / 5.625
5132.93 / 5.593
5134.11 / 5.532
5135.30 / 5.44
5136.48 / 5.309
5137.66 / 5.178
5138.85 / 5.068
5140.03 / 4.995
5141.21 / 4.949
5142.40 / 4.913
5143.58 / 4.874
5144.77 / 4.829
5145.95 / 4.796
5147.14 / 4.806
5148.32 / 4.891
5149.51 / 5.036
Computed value 1.04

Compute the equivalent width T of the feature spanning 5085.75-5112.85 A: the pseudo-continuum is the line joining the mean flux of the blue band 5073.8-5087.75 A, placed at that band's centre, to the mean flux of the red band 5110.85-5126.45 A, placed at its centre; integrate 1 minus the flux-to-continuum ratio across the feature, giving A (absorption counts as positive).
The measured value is -0.7 A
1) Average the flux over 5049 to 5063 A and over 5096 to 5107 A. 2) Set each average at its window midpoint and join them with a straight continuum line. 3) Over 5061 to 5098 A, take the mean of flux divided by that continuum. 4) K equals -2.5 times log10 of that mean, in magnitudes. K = 0.04 mag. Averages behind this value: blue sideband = 5.5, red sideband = 5.73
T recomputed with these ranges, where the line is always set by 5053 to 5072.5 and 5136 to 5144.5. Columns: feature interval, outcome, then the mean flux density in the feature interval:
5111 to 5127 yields -0.62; 5.36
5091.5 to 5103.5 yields -0.74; 5.61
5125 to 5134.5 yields -0.80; 5.52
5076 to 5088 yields 0.23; 5.28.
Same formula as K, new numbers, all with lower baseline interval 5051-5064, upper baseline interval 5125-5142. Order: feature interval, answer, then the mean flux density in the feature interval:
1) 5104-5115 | 0.03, 5.27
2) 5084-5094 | 0.02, 5.35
